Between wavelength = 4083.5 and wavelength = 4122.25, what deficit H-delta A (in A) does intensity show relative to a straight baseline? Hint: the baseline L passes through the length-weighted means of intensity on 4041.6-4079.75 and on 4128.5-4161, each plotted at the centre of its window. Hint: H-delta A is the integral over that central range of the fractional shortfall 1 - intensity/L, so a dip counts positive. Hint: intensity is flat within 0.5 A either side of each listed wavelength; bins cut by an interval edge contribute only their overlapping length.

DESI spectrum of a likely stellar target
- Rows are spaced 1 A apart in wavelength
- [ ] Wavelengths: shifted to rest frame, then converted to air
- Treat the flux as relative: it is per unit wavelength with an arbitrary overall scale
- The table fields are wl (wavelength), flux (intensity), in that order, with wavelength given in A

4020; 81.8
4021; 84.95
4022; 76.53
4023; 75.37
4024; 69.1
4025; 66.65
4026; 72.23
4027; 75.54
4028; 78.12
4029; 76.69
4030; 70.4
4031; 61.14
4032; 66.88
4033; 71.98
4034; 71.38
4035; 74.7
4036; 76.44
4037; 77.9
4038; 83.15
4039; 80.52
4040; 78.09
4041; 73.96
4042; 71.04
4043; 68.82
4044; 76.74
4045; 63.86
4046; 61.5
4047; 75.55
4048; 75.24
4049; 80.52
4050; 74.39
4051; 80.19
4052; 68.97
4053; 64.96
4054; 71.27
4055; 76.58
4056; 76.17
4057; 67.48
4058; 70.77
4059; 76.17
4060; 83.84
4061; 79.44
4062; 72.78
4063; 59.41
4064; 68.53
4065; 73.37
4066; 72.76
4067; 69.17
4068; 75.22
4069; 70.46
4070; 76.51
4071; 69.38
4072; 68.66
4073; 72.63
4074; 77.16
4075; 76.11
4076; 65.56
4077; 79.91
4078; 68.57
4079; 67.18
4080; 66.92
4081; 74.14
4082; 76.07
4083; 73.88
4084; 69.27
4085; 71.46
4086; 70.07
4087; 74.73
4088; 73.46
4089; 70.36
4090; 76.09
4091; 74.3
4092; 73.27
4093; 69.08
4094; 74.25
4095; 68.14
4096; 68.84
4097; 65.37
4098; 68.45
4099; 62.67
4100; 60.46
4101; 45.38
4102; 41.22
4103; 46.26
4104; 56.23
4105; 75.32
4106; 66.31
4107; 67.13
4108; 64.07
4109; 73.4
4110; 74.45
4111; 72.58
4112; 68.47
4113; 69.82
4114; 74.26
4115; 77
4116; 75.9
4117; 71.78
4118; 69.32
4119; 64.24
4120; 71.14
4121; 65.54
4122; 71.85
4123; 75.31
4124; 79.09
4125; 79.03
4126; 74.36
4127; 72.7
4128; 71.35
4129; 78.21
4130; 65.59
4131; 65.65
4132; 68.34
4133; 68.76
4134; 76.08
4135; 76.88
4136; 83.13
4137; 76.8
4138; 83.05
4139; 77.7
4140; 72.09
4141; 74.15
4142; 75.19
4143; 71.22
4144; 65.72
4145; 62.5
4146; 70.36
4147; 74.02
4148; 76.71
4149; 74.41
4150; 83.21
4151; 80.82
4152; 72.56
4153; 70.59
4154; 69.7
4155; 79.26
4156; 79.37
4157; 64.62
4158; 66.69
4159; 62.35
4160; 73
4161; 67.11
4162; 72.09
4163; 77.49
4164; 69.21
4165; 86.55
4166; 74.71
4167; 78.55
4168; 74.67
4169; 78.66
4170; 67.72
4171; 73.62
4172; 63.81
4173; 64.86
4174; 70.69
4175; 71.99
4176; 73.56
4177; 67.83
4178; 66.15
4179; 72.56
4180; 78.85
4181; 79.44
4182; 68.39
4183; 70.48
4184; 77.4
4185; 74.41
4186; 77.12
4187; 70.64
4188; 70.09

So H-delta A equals 2.5 A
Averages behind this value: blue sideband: 72.3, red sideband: 73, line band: 68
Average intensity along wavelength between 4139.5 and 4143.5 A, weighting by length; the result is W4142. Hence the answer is 73.2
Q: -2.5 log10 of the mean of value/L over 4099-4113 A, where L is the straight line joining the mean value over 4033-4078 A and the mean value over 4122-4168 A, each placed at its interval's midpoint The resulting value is 0.173 mag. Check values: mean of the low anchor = 73.3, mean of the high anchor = 73.7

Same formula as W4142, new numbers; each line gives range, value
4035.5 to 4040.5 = 79.2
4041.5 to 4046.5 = 68.4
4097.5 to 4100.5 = 63.9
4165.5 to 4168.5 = 76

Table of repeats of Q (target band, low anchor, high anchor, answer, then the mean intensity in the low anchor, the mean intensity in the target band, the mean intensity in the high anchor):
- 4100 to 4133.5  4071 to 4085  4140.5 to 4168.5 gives 0.064 mag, 71.9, 68.4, 73.1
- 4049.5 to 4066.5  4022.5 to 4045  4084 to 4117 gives -0.022 mag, 73.3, 72.8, 67.9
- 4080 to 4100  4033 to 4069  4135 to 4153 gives 0.047 mag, 73.4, 70.9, 74.9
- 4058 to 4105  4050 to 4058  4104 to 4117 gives 0.033 mag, 72.3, 69.5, 71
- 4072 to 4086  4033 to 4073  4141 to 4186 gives 0.016 mag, 73.2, 72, 72.6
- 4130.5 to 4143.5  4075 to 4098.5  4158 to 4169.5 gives -0.024 mag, 71.4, 74.5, 73.7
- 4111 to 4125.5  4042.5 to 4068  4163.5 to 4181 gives 0.004 mag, 72.4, 72.3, 72.8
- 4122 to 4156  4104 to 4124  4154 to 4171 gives -0.031 mag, 70.8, 74.1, 73.2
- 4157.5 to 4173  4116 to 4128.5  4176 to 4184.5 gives 0.006 mag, 72.3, 72.2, 72.7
